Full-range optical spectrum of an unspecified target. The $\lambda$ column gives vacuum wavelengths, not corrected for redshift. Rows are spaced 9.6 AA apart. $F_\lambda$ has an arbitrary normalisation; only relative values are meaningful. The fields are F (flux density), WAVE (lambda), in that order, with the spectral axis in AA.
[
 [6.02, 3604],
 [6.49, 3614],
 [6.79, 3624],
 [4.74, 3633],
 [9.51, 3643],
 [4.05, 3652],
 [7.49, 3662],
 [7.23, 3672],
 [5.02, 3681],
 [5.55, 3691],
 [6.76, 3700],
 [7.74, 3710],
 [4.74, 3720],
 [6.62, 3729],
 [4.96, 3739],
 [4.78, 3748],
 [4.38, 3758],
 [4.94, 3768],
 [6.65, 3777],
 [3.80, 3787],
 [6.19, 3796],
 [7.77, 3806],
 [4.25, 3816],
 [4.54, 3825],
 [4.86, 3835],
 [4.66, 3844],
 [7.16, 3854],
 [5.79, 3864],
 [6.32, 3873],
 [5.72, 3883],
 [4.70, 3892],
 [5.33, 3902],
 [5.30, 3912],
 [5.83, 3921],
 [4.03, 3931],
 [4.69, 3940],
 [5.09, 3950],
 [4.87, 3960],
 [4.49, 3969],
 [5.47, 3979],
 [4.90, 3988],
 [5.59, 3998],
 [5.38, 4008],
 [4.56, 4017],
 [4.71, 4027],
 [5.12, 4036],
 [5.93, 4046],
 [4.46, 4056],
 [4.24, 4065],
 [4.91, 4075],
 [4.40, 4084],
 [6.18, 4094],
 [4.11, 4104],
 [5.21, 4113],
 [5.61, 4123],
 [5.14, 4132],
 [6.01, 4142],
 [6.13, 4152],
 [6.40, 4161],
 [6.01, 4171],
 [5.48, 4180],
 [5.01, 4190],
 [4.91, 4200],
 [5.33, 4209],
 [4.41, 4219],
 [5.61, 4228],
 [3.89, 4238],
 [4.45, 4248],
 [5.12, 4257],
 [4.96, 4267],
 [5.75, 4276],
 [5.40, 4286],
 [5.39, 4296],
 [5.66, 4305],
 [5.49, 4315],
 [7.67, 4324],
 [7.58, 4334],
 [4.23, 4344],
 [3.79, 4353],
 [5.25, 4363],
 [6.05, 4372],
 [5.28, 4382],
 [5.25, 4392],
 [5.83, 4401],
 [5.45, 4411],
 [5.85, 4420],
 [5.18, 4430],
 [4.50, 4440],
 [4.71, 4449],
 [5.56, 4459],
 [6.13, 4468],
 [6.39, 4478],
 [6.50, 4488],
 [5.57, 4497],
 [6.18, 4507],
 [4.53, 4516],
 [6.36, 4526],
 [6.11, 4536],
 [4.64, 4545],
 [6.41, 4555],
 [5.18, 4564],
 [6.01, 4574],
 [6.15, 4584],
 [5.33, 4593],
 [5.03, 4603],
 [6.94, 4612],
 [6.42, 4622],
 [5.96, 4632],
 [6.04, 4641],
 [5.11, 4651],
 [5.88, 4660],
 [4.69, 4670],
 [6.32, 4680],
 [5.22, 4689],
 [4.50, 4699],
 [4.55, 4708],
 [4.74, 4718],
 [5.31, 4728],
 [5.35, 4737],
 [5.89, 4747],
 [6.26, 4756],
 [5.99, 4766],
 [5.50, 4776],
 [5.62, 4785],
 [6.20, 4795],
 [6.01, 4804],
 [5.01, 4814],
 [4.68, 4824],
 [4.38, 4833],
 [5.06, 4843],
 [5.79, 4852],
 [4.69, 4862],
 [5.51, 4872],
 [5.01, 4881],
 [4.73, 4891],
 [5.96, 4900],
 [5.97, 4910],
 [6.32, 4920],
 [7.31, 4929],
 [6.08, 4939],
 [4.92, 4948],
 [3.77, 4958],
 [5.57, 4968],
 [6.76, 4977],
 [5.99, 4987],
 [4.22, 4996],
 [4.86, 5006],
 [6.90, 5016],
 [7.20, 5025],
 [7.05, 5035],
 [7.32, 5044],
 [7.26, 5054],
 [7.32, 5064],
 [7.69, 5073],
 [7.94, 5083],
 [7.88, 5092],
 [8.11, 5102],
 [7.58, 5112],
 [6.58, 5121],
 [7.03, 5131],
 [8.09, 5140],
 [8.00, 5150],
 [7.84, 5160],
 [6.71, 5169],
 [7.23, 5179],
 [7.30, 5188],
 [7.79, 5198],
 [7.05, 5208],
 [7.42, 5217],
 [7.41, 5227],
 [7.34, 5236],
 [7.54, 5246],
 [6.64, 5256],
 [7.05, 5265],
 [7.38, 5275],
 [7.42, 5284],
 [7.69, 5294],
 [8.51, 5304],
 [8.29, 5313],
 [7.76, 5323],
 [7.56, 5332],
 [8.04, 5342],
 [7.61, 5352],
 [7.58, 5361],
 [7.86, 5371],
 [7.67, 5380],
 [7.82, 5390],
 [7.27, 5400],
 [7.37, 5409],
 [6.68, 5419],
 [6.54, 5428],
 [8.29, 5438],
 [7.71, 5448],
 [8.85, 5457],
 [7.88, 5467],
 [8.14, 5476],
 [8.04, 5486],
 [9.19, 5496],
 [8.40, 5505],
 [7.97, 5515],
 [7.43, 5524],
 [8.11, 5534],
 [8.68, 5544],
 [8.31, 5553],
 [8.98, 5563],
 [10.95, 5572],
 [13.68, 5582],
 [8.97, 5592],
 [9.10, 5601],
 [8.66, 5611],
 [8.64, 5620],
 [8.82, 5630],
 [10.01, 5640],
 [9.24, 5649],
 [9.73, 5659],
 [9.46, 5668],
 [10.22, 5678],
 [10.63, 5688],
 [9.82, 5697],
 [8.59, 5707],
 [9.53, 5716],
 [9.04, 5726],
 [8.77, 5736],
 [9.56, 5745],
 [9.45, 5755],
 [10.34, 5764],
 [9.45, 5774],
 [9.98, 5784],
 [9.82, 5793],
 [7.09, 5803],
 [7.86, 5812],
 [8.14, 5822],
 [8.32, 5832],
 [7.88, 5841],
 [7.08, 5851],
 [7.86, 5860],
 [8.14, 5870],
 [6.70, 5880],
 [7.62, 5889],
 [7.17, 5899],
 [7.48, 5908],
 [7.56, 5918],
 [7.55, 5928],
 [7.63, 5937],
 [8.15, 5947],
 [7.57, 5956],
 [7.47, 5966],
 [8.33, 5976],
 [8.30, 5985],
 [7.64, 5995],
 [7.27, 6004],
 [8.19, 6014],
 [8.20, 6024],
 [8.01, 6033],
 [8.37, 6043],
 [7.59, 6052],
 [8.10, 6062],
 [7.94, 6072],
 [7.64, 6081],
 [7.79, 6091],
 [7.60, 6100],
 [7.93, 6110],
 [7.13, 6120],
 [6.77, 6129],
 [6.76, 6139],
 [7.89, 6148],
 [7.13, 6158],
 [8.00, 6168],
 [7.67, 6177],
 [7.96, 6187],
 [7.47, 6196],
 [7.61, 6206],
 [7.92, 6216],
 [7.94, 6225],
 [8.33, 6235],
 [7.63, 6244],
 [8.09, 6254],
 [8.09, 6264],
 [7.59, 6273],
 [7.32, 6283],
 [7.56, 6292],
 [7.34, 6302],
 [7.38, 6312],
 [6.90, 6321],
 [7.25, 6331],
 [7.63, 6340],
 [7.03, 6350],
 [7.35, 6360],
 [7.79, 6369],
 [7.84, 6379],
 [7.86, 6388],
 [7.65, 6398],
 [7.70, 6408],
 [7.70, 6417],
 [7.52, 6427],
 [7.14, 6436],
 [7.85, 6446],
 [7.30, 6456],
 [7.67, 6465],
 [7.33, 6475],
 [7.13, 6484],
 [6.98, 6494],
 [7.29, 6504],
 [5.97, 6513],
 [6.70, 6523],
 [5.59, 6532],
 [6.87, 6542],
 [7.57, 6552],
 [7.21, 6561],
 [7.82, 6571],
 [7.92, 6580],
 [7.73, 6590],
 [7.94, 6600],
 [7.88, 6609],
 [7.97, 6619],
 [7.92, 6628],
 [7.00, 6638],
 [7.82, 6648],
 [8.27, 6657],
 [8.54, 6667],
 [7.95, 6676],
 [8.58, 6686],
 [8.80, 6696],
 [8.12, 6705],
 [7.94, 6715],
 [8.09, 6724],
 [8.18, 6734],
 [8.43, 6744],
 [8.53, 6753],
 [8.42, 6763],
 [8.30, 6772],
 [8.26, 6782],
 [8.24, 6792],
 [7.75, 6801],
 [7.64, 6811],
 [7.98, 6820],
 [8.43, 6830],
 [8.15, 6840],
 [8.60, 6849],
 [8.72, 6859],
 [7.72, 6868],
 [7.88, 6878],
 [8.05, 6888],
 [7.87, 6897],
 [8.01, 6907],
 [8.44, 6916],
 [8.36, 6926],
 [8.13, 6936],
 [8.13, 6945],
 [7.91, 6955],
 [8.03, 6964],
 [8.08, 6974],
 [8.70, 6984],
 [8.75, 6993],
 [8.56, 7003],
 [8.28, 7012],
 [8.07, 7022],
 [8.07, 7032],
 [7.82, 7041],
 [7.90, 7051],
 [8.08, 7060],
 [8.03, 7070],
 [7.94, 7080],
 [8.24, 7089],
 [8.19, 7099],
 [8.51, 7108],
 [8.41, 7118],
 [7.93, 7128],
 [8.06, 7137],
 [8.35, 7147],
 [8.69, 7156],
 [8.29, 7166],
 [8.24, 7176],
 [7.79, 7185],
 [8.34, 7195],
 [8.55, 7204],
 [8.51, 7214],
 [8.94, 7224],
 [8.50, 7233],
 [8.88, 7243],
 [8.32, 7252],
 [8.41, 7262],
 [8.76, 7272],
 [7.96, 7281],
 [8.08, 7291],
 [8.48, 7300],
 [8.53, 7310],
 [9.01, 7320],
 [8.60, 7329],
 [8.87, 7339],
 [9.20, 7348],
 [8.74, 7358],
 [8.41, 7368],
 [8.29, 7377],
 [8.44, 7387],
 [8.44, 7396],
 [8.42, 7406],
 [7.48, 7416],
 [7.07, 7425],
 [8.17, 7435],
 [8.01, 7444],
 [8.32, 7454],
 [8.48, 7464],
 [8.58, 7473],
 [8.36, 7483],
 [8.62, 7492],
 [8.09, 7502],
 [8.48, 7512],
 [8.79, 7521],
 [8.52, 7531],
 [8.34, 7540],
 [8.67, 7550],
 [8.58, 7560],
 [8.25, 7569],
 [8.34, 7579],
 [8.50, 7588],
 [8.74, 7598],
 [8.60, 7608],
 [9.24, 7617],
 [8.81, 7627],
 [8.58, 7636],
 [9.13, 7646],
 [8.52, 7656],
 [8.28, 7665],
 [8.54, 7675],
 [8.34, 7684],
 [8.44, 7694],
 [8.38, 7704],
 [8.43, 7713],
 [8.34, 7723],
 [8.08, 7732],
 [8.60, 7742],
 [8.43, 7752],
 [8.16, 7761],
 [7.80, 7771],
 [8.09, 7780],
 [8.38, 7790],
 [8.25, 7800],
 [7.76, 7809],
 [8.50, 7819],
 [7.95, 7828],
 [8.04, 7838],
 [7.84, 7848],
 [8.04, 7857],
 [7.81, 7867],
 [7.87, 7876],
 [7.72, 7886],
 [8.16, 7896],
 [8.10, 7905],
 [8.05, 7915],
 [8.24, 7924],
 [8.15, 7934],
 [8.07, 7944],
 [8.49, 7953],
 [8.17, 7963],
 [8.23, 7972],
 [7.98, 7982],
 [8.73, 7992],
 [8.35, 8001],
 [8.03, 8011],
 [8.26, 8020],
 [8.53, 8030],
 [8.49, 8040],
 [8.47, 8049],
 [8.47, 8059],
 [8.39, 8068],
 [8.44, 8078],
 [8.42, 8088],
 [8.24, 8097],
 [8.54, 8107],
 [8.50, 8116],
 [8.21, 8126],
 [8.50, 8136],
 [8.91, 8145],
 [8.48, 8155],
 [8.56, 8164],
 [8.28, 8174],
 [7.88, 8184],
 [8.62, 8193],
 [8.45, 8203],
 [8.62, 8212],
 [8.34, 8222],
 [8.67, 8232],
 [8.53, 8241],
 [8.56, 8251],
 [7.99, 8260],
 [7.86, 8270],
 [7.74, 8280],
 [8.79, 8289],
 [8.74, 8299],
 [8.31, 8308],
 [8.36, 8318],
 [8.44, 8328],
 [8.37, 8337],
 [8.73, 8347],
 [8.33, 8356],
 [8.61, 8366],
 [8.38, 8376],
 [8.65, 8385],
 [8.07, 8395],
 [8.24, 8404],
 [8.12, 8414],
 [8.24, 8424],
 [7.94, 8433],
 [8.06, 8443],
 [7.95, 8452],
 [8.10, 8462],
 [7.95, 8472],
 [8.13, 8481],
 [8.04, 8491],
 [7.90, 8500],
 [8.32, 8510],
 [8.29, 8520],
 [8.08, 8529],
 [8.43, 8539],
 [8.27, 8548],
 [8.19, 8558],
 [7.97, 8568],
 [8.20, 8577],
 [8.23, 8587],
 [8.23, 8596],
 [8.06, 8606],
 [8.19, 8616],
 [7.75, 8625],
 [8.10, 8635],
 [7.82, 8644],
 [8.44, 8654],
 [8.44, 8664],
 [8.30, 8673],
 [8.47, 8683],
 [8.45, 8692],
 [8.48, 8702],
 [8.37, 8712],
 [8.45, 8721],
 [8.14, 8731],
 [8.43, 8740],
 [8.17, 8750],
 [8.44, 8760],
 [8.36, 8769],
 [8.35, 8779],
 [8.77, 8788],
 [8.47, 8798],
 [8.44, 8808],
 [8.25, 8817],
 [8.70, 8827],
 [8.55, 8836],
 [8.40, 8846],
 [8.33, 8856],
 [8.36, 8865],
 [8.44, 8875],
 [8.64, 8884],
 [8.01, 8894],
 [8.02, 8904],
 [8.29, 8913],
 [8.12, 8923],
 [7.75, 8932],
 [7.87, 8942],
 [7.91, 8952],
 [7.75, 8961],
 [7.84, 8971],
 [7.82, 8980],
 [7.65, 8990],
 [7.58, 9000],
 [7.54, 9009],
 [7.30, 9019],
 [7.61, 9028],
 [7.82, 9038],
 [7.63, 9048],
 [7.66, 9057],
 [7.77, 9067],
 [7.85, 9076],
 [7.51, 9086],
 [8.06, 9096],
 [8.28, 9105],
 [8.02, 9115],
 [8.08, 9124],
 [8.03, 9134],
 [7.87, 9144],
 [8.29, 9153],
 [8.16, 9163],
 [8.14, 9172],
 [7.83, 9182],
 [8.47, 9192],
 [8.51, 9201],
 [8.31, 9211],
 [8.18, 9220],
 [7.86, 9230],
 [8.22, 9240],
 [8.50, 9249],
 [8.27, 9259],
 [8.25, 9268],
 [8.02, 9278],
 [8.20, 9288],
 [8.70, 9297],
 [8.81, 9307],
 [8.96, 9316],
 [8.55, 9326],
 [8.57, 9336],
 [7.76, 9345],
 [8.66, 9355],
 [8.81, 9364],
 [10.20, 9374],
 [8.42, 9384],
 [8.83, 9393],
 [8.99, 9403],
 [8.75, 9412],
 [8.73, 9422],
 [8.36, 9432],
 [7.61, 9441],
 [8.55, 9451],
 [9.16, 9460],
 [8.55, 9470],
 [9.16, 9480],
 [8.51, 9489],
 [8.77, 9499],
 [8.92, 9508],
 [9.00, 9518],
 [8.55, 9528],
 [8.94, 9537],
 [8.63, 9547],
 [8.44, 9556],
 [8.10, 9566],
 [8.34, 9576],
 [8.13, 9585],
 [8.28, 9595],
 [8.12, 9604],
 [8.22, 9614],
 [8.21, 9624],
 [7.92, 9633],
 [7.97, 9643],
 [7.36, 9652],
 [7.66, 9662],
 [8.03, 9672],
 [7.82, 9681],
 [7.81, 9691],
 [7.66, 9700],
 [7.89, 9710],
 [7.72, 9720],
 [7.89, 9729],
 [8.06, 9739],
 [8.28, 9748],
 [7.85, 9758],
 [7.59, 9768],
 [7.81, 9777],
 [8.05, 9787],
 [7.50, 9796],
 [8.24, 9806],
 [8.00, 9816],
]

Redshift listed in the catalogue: 0.260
